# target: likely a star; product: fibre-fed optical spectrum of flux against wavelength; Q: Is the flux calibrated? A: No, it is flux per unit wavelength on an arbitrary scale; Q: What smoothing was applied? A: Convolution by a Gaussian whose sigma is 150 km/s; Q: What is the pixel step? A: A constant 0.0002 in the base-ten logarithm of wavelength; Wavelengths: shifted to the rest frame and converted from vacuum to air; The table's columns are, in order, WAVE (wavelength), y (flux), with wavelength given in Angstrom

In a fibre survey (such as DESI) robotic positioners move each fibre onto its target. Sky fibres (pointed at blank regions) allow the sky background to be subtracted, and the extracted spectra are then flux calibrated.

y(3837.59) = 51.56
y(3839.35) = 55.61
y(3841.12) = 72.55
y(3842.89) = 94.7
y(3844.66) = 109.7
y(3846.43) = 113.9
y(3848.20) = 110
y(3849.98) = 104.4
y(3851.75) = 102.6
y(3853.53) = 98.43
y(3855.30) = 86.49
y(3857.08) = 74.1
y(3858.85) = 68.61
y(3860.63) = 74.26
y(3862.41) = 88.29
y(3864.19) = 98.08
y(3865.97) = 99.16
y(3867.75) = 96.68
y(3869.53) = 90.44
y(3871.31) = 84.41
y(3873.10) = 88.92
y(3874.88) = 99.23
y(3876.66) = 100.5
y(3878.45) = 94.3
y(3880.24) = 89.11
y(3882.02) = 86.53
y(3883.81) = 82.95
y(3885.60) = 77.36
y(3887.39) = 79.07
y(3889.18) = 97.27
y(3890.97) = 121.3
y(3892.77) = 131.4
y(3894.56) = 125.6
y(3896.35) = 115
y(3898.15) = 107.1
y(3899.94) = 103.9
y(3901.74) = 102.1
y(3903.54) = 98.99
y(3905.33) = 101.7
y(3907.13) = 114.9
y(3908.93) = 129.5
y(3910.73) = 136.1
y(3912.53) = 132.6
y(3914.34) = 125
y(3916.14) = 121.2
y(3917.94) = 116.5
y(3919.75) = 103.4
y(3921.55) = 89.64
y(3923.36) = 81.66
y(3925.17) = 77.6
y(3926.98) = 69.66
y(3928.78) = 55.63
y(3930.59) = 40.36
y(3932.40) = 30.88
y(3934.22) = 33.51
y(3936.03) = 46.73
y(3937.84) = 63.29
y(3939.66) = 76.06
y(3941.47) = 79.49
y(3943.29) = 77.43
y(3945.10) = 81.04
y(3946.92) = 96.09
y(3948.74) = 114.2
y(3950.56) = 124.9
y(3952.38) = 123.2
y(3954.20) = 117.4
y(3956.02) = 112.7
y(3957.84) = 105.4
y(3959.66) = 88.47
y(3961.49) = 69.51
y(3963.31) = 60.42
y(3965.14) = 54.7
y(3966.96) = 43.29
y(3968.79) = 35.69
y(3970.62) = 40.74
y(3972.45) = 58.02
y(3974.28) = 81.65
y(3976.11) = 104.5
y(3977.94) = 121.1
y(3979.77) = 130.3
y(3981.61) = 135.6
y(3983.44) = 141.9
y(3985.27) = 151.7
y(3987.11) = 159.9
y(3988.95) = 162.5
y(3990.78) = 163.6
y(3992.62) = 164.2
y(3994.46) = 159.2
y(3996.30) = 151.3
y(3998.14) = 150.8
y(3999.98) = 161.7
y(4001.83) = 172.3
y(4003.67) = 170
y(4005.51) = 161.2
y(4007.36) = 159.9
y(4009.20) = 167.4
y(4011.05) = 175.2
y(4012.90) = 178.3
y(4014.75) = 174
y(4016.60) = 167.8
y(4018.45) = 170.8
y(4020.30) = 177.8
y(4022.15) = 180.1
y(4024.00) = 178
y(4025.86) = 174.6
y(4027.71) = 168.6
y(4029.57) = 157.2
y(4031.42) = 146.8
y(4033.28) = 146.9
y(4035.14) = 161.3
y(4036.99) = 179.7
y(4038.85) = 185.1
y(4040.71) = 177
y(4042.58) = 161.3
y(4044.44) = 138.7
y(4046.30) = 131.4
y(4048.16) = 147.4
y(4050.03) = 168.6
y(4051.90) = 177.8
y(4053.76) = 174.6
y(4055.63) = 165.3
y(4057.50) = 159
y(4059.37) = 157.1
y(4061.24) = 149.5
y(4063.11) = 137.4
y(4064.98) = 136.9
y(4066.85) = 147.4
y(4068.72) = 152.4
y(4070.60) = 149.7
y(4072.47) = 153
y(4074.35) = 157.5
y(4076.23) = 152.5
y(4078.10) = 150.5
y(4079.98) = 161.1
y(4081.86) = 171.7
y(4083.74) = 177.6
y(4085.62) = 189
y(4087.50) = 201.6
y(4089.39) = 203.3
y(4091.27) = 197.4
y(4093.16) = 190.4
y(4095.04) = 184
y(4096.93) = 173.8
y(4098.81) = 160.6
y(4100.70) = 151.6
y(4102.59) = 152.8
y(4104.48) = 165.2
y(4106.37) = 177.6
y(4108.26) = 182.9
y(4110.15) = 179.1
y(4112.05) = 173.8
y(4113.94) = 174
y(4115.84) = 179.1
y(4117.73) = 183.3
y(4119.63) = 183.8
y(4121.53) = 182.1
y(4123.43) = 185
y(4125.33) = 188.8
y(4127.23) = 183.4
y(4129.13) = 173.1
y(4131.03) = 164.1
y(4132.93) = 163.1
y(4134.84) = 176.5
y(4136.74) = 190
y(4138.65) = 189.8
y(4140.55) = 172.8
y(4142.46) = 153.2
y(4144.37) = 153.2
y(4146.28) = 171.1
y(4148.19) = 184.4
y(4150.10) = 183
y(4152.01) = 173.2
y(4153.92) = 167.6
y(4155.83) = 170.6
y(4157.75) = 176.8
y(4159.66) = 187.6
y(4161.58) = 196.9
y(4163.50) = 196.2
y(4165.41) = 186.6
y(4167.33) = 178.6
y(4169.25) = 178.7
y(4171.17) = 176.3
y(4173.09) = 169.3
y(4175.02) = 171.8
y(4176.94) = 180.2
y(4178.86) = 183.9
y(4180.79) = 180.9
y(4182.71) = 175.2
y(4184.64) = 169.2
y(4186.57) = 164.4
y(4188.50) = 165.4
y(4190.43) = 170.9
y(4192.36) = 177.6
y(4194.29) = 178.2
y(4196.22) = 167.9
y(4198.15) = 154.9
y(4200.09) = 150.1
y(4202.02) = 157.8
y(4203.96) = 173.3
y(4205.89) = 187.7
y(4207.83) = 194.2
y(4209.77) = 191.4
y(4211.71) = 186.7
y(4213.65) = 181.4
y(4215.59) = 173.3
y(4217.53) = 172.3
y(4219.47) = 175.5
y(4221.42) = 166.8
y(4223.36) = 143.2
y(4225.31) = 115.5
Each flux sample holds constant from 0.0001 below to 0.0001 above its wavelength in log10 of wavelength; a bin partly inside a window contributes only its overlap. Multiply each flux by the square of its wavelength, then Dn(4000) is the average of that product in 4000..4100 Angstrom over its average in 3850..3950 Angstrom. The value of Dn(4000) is 1.9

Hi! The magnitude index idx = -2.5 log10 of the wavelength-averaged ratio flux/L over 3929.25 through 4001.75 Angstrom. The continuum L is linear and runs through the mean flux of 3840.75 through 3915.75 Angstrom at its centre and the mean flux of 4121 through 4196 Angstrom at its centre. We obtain 0.24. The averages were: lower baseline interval 101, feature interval 101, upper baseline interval 177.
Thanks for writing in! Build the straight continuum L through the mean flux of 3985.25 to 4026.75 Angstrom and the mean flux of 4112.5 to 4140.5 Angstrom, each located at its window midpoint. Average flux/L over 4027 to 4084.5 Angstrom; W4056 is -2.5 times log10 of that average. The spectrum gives 0.09 mag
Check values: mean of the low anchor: 167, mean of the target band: 158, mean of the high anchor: 179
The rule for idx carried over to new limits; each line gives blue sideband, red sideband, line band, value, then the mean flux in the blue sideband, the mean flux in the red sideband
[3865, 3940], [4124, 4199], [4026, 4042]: -0.22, 93.3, 176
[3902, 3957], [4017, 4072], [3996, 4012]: -0.20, 92.5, 161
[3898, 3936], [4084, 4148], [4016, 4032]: -0.22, 92.5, 177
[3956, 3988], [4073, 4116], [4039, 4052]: -0.12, 93.7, 174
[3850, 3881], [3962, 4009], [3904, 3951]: 0.20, 90.6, 124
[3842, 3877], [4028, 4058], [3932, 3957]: 0.42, 94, 161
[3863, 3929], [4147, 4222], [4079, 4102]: -0.18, 101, 176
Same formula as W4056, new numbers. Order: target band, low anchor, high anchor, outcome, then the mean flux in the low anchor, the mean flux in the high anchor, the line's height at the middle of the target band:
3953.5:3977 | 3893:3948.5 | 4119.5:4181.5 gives 0.40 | 91.8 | 178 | 108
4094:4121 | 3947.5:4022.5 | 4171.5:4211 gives -0.12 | 130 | 173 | 156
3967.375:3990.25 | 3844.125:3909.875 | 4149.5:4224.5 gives 0.13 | 98.5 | 175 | 124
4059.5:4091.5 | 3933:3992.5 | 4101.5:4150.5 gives -0.08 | 96.1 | 175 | 151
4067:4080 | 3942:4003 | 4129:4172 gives -0.03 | 113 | 177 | 149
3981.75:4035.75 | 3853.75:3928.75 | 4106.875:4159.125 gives -0.20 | 98.6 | 176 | 136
